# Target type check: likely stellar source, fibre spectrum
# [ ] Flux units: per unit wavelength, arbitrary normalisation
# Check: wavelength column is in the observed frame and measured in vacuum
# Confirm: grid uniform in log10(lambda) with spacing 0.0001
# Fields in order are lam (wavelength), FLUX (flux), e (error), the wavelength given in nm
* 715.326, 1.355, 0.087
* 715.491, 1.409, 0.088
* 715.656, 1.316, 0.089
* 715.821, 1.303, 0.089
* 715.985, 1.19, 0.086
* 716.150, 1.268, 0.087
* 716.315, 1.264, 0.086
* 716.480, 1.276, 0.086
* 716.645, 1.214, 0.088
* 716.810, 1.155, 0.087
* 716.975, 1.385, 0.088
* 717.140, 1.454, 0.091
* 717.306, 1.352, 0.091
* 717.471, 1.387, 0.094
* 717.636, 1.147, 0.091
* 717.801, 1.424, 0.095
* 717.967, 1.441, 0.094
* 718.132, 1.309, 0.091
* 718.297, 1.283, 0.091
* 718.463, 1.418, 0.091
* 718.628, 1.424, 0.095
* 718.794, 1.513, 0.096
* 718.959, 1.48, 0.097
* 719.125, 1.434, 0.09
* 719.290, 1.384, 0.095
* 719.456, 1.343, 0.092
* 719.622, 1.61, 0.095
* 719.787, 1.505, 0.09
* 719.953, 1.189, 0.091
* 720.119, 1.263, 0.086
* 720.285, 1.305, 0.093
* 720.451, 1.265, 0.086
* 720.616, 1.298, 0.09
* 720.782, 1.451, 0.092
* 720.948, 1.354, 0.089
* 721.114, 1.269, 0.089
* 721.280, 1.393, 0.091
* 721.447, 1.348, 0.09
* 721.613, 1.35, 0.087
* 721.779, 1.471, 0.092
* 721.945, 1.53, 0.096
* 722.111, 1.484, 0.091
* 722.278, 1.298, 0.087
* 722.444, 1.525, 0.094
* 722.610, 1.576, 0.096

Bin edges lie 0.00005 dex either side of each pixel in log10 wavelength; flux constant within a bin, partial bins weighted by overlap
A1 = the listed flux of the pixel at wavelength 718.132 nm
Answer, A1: 1.309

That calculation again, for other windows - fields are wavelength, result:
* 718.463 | 1.418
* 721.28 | 1.393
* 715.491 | 1.409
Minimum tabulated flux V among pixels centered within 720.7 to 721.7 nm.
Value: 1.269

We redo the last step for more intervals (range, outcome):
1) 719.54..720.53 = 1.189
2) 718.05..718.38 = 1.283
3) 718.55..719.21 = 1.424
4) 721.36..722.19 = 1.348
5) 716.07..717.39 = 1.155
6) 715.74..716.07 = 1.19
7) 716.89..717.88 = 1.147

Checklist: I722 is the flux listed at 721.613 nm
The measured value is 1.35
